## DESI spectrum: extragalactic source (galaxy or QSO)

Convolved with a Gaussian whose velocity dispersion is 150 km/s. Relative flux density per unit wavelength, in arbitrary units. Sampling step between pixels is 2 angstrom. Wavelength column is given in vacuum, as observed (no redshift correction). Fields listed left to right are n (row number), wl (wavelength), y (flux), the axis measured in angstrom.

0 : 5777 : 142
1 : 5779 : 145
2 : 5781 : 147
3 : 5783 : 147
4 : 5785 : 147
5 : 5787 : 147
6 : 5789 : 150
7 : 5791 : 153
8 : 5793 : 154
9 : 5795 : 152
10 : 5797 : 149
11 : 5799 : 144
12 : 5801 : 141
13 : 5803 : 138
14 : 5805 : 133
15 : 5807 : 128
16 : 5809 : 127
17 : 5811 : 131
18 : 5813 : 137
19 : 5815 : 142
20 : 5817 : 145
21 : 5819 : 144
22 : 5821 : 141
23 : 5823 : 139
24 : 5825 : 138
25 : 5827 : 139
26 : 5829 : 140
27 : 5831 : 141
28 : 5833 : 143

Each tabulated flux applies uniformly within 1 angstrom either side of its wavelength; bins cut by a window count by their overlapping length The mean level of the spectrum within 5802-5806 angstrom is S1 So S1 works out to 136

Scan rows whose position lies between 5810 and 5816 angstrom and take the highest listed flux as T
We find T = 142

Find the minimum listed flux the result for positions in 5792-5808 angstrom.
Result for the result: 128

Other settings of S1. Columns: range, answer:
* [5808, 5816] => 134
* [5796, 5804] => 143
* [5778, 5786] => 146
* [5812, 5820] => 142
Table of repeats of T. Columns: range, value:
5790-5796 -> 154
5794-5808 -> 152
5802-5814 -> 138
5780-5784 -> 147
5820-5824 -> 141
